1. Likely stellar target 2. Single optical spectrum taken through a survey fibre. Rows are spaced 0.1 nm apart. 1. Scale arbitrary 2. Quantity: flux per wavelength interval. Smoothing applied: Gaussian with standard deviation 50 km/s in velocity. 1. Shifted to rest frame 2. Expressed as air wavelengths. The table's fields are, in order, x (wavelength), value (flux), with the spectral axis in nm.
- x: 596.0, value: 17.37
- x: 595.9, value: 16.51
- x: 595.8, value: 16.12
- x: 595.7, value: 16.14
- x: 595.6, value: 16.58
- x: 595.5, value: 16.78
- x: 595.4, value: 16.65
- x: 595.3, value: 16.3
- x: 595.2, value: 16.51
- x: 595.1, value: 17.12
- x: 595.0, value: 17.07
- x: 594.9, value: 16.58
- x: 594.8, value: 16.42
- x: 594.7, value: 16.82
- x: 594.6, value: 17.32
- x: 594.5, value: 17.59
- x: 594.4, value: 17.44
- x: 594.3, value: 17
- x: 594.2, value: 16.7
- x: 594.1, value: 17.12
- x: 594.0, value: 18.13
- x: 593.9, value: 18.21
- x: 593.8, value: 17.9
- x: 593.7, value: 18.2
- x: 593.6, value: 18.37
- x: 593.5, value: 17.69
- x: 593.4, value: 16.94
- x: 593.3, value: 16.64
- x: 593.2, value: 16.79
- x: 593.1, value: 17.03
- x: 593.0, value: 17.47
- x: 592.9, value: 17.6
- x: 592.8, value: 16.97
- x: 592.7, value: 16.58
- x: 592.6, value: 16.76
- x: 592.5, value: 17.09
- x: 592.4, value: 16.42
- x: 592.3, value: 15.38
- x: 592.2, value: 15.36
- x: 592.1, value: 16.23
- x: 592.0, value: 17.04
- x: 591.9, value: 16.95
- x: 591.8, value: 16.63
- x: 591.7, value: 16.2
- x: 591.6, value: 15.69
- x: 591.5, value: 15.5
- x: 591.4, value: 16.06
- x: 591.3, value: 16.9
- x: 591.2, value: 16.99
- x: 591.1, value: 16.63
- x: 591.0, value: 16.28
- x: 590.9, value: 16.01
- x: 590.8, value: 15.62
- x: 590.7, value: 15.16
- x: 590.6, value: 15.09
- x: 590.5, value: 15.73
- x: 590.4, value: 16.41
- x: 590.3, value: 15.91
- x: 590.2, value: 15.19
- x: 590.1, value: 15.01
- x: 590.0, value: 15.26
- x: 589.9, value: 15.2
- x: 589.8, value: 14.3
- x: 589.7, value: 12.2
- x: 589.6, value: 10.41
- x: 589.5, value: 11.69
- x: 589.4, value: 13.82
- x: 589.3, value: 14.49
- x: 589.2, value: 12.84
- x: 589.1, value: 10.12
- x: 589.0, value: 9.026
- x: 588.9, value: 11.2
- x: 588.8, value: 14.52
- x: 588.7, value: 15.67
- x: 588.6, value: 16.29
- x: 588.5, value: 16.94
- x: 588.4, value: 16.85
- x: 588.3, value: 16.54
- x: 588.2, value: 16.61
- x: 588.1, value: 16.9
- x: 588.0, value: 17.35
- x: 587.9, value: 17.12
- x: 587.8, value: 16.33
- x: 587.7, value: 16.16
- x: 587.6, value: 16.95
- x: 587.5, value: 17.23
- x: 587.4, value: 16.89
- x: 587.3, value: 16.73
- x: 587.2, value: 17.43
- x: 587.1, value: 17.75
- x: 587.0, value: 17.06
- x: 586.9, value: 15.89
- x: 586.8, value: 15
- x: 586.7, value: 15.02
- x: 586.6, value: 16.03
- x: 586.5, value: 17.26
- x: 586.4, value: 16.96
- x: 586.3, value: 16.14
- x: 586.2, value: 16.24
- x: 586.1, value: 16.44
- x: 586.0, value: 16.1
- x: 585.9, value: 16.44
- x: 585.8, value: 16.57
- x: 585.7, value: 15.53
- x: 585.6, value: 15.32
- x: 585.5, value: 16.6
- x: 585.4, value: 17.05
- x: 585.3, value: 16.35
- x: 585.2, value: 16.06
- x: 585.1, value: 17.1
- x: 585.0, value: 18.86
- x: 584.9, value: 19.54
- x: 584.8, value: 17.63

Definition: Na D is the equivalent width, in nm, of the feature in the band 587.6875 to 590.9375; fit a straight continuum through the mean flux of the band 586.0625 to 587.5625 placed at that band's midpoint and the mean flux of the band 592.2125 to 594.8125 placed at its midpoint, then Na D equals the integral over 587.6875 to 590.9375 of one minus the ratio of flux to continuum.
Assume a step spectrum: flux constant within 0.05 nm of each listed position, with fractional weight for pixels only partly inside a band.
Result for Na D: 0.39 nm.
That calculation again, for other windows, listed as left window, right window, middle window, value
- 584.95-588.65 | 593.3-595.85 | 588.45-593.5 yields 0.44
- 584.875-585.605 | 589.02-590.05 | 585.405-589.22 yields -0.20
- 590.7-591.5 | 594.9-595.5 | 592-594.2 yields -0.08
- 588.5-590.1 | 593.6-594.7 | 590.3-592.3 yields -0.14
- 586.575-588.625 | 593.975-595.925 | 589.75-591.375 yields 0.10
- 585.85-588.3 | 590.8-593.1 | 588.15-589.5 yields 0.20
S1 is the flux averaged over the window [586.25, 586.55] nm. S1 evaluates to 16.8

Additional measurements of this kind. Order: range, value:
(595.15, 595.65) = 16.6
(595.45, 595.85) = 16.4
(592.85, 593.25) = 17.2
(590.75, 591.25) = 16.3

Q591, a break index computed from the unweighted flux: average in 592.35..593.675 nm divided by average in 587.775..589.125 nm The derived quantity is 1.13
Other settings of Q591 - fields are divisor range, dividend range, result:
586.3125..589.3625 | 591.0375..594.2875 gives 1.07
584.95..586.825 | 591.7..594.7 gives 1.04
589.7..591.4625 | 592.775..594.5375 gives 1.11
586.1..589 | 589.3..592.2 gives 0.95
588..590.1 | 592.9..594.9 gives 1.23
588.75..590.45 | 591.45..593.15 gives 1.23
